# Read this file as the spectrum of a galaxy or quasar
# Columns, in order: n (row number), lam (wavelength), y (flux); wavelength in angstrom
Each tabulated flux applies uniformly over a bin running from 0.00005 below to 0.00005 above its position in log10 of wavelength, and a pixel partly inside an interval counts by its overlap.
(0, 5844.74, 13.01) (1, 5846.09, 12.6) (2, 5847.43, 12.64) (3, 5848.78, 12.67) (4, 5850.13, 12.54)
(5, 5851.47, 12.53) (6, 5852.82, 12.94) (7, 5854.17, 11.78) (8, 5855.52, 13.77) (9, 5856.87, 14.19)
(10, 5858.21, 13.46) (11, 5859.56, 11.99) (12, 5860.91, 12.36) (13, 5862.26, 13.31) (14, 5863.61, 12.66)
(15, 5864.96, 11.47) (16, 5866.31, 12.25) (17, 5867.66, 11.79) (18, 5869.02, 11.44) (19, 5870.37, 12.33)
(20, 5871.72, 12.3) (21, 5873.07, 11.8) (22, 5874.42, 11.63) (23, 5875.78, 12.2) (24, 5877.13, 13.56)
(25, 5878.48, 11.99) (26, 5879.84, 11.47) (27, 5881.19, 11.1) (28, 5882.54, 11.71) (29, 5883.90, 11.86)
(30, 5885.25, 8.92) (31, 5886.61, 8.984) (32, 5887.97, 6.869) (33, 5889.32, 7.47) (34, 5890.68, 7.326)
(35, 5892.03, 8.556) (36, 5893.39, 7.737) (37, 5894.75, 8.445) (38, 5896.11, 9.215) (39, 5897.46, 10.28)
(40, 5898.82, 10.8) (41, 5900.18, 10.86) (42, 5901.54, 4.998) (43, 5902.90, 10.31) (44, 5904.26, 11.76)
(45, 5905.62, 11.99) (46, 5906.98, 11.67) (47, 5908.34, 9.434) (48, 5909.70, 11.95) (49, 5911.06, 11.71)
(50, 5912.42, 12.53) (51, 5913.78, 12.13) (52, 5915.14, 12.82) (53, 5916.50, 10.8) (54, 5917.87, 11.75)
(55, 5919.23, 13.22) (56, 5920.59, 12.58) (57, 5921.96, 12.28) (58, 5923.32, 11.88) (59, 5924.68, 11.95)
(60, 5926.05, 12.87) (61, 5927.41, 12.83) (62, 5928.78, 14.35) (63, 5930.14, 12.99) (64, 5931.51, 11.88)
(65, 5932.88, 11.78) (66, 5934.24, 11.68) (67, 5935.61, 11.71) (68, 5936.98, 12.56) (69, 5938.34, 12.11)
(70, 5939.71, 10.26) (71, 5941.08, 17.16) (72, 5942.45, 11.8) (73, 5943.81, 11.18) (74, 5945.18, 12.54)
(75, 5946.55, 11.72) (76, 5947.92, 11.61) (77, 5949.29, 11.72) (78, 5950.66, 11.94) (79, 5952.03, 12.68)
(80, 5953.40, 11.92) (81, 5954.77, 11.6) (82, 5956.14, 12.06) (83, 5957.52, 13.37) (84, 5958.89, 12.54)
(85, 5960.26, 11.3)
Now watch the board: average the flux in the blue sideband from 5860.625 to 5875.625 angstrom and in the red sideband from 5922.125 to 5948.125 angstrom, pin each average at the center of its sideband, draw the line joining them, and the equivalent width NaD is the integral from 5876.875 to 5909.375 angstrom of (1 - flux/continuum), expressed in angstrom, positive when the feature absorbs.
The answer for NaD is 6.2 angstrom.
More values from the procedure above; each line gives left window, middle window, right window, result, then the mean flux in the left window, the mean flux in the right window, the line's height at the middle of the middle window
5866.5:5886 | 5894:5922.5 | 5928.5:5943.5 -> 2.7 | 11.7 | 12.5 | 12.1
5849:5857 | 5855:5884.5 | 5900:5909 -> -0.8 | 12.9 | 10.1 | 12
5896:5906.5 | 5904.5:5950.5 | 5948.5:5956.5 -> -4.6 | 10.1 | 12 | 11.1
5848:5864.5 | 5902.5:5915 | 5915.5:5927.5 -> 0.8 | 12.8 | 12.2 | 12.3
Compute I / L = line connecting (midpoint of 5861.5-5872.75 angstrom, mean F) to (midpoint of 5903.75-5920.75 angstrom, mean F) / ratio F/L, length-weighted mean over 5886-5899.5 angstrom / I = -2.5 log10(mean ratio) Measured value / 0.37 mag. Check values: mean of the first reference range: 12.2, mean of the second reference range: 11.9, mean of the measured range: 8.57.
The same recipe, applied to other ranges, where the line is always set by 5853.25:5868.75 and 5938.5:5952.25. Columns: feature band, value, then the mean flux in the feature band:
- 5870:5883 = 0.05 mag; 12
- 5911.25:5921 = 0.01 mag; 12.2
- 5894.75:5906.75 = 0.24 mag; 10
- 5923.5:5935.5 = -0.01 mag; 12.5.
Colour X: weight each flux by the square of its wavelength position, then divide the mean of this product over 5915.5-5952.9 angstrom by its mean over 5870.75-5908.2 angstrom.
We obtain 1.22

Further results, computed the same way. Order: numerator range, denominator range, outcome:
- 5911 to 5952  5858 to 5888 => 1.07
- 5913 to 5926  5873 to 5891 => 1.18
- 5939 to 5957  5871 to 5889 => 1.13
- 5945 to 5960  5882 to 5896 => 1.41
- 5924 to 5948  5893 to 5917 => 1.19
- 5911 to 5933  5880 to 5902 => 1.37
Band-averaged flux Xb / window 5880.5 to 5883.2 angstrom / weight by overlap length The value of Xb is 11.4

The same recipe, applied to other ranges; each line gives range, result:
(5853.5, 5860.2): 13.1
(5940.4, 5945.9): 13.2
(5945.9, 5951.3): 11.7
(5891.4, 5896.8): 8.49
